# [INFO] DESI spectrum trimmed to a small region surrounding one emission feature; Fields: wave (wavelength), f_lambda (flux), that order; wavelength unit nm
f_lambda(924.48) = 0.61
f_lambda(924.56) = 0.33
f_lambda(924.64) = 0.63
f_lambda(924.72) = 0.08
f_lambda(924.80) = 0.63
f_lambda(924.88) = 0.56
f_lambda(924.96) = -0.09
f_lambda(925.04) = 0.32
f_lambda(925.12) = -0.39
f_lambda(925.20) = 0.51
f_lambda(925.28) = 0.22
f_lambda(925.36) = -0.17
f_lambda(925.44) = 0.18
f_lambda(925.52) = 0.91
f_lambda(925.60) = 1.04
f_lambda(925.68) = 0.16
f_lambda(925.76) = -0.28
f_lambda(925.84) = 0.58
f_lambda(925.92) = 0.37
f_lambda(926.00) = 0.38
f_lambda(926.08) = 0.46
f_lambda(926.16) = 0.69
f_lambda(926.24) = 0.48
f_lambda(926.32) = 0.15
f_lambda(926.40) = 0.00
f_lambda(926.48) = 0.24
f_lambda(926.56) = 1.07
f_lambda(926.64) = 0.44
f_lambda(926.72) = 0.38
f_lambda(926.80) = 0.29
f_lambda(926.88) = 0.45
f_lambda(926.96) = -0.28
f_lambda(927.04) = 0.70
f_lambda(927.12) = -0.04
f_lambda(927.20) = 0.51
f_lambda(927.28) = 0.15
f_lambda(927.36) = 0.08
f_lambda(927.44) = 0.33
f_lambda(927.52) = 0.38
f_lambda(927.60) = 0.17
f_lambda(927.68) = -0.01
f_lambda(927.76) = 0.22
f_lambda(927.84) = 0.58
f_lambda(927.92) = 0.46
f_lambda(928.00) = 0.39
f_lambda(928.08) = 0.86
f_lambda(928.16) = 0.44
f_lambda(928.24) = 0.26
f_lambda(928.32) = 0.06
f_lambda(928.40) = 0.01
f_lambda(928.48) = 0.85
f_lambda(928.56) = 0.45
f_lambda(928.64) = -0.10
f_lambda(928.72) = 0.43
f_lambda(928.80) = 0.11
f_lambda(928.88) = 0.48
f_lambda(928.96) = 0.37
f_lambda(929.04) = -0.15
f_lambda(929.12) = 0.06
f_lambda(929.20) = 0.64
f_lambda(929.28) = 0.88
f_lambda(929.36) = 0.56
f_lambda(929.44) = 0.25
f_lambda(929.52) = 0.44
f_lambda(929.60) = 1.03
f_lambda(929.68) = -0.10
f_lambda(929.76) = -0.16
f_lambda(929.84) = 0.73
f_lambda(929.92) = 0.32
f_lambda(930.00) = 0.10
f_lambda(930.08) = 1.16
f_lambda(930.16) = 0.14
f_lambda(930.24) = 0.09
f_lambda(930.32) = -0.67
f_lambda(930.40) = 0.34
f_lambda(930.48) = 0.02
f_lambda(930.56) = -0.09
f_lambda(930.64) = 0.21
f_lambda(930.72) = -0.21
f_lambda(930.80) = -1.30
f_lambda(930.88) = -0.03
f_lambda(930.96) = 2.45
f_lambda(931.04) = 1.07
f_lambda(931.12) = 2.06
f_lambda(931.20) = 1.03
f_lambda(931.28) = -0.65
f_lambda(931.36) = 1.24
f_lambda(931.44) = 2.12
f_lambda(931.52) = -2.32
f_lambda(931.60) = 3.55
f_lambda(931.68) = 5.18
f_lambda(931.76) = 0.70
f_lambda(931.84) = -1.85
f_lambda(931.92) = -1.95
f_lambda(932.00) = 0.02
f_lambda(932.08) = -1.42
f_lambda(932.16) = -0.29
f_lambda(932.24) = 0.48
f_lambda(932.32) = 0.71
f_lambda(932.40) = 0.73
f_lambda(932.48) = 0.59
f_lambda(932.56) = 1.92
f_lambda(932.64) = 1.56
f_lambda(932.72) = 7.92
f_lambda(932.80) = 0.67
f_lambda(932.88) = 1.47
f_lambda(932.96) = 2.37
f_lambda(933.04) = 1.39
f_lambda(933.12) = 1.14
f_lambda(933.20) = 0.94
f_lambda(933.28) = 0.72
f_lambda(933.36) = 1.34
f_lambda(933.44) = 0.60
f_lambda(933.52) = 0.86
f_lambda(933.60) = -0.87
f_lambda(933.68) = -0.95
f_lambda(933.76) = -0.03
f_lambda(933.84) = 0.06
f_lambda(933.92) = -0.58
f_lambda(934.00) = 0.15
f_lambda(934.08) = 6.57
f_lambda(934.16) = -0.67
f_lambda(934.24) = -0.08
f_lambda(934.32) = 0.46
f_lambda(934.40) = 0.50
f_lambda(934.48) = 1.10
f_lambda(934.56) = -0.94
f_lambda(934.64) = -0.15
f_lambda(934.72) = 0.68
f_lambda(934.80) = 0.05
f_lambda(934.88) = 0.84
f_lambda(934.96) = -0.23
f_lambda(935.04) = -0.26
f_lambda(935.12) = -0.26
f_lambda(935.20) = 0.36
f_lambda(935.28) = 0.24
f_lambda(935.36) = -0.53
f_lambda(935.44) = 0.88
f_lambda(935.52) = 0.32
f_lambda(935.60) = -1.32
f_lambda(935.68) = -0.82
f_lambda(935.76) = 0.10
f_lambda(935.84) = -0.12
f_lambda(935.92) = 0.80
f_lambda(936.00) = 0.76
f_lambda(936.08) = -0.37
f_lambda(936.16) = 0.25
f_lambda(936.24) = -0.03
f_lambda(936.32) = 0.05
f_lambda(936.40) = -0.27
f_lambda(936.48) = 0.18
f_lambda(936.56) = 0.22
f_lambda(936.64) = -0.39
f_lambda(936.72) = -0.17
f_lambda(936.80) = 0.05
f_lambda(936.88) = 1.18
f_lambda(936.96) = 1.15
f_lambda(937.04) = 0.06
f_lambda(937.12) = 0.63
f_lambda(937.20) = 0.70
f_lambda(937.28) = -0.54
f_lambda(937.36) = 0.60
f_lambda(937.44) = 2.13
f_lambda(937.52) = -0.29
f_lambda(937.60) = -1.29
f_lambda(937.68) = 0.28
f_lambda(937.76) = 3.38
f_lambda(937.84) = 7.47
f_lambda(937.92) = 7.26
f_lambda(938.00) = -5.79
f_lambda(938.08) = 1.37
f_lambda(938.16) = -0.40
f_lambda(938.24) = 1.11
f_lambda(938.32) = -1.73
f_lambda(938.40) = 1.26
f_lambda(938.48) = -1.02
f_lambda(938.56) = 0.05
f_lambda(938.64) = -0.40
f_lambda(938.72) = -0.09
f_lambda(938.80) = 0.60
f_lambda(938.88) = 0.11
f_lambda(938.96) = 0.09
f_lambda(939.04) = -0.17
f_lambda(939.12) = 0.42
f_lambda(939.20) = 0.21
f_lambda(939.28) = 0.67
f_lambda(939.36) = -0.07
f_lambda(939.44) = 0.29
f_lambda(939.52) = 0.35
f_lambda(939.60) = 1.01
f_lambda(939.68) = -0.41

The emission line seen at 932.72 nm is H-beta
